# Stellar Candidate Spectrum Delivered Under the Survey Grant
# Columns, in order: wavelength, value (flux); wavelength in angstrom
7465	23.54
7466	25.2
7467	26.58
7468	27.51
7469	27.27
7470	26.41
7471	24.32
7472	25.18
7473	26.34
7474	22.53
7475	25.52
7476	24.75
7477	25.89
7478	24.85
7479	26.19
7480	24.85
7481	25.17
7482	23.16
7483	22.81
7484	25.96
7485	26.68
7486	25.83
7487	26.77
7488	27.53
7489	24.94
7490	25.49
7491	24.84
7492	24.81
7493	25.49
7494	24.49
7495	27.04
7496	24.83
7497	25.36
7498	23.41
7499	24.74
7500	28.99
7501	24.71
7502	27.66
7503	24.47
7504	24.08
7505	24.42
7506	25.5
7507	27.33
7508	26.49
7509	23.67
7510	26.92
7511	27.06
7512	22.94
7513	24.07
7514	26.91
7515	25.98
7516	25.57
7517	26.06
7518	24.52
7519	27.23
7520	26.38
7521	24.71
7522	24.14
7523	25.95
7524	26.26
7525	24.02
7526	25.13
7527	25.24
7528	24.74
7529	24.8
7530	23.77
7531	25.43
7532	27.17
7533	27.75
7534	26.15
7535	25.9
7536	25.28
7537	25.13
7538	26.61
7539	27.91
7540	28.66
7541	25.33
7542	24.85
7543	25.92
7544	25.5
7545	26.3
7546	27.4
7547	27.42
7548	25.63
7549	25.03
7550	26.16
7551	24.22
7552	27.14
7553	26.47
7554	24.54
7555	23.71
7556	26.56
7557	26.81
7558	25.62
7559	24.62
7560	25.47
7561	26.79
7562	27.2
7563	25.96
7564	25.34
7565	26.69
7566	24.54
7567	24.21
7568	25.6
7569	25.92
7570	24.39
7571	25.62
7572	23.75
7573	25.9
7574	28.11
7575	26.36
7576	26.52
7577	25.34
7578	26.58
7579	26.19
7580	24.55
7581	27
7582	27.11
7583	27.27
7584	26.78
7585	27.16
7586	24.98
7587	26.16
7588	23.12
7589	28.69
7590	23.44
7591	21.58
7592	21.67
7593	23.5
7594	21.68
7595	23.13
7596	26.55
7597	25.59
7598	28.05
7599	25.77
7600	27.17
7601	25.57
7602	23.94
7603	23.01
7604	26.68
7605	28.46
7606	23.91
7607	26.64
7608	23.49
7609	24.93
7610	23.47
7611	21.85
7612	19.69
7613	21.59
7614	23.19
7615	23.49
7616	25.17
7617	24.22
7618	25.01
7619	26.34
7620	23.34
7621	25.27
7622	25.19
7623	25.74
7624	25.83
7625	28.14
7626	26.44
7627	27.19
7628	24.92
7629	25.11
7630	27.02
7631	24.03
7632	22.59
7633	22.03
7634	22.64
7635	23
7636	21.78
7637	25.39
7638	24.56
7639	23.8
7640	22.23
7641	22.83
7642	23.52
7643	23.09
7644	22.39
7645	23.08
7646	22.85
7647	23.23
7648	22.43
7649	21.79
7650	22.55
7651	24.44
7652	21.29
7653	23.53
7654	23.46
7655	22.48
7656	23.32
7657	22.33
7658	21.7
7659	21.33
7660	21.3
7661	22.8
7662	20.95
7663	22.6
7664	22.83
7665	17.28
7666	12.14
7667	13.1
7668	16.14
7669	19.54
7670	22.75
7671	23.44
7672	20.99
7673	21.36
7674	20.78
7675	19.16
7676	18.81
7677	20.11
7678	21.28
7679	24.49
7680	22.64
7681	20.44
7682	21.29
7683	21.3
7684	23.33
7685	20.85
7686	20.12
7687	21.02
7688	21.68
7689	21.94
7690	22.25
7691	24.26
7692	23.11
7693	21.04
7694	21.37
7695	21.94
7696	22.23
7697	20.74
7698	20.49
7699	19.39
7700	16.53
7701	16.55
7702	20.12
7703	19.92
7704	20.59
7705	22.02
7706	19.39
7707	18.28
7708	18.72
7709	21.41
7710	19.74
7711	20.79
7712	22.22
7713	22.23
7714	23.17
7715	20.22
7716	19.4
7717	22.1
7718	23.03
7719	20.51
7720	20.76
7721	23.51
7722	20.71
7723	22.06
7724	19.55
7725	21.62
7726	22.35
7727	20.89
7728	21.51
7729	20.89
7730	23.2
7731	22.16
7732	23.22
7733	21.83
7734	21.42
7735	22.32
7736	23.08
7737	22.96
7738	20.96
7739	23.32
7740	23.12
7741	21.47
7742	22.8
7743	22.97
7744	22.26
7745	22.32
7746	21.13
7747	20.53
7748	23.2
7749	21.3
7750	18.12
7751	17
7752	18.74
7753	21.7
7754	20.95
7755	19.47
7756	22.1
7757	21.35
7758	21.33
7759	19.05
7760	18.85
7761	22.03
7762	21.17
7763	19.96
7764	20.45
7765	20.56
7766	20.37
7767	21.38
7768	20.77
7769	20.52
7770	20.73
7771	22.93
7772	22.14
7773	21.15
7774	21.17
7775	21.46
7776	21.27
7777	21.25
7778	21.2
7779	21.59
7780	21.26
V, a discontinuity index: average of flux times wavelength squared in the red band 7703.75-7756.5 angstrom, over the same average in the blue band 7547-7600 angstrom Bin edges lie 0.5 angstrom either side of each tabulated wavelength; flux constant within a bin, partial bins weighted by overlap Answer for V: 0.9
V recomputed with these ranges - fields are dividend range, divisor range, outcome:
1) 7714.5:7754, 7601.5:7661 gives 0.93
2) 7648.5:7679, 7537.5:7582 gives 0.83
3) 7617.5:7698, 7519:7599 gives 0.90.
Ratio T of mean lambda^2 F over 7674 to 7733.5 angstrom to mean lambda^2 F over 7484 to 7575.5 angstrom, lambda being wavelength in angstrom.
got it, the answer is 0.86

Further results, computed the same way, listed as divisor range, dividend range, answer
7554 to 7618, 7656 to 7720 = 0.85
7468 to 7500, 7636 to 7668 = 0.90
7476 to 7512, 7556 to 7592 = 1.03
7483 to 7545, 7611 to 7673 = 0.92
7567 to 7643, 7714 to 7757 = 0.90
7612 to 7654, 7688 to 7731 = 0.90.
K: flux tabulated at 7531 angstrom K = 25.43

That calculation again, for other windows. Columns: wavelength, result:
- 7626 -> 26.44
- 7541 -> 25.33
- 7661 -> 22.8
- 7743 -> 22.97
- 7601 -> 25.57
